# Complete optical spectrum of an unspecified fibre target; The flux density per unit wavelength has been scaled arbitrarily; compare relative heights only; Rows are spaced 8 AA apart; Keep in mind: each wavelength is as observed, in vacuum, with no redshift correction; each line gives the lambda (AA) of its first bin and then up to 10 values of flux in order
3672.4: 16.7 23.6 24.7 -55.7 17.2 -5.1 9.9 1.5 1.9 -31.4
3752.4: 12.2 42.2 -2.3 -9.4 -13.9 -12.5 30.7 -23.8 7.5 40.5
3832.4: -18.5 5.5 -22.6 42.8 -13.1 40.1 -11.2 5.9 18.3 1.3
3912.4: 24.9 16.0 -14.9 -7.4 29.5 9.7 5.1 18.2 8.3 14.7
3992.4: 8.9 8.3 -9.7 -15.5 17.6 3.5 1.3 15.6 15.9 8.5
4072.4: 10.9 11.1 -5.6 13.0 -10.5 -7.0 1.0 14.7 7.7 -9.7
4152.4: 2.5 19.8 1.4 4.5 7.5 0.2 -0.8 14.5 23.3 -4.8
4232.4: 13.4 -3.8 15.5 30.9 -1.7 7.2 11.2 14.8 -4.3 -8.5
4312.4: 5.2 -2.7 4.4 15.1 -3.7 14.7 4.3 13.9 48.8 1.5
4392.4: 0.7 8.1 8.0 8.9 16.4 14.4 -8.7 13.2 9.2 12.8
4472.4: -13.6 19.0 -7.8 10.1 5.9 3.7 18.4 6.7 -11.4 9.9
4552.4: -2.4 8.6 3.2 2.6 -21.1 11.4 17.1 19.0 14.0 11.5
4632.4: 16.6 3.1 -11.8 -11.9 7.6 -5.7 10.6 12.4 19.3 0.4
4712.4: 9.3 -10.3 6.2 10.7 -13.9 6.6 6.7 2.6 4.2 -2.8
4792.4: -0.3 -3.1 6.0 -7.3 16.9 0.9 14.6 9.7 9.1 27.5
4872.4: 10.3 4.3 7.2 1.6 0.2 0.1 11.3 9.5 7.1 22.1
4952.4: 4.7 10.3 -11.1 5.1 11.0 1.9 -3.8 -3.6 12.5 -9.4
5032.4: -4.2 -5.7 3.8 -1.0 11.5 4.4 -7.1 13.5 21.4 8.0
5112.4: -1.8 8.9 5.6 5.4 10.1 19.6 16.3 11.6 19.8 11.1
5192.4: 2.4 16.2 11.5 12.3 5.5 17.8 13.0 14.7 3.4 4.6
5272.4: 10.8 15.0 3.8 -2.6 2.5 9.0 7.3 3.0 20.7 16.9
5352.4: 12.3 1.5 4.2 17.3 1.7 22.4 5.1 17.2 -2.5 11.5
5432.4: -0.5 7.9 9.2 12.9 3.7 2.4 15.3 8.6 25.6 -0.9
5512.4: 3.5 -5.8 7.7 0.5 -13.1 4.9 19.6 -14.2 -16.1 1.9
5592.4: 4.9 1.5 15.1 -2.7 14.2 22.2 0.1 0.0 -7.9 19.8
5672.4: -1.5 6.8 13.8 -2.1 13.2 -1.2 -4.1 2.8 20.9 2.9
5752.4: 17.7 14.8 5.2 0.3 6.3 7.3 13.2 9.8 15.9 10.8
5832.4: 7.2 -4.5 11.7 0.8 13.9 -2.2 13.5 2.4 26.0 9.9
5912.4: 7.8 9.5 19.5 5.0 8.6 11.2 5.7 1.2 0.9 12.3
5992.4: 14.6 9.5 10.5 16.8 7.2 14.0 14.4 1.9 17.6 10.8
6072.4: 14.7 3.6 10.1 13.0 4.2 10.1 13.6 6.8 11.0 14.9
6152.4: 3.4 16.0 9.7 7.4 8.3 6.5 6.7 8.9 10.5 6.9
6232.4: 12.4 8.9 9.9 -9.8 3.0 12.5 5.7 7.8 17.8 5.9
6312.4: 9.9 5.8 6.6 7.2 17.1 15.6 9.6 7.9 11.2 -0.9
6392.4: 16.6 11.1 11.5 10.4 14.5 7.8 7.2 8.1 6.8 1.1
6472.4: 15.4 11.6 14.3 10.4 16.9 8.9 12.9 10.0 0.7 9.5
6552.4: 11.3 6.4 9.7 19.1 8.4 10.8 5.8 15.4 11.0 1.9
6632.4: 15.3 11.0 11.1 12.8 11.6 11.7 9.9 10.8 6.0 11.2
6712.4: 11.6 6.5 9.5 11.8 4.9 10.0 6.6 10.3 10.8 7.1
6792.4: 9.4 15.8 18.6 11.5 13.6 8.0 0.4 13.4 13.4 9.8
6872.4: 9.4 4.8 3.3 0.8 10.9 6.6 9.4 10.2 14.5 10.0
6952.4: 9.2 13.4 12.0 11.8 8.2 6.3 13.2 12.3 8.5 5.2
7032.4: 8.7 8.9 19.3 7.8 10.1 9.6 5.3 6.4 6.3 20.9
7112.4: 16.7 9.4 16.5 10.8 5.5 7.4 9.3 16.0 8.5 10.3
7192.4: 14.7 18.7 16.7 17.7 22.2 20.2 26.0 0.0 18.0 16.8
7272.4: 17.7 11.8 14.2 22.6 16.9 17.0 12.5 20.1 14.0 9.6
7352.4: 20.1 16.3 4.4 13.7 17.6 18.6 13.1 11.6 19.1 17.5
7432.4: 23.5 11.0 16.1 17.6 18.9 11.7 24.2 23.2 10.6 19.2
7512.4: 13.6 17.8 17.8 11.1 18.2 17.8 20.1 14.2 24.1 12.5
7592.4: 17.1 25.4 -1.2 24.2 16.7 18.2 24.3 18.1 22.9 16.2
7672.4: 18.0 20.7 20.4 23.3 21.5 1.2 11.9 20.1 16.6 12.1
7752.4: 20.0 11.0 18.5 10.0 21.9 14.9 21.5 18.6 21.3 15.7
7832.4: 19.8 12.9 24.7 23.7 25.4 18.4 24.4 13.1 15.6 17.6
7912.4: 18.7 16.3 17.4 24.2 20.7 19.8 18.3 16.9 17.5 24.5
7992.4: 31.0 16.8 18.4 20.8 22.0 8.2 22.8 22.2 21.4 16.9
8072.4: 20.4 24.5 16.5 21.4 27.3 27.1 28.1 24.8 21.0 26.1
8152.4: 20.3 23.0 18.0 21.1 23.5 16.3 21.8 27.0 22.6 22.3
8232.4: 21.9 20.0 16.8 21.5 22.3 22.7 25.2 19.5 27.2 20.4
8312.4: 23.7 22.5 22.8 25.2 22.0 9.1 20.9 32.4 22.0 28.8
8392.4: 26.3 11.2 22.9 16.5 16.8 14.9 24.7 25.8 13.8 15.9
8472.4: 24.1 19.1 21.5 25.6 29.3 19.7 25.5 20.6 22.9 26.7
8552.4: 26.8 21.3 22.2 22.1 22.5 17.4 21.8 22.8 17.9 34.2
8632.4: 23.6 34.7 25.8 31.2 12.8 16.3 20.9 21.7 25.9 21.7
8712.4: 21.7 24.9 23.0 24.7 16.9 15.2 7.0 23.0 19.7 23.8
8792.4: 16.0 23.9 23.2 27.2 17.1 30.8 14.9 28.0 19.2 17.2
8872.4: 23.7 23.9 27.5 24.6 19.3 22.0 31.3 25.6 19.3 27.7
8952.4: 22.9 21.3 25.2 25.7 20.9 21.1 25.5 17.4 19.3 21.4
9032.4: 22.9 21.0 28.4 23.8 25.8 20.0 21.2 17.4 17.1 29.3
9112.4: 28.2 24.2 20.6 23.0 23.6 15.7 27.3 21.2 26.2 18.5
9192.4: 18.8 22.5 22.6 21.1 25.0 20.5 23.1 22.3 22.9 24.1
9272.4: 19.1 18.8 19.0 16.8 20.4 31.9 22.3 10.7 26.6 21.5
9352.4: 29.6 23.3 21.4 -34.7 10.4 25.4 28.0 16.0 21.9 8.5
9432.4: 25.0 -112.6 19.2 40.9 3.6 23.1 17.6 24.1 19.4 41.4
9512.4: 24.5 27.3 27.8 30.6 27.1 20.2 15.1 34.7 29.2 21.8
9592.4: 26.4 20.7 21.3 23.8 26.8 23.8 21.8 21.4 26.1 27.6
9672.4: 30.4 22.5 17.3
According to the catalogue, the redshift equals 0.80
